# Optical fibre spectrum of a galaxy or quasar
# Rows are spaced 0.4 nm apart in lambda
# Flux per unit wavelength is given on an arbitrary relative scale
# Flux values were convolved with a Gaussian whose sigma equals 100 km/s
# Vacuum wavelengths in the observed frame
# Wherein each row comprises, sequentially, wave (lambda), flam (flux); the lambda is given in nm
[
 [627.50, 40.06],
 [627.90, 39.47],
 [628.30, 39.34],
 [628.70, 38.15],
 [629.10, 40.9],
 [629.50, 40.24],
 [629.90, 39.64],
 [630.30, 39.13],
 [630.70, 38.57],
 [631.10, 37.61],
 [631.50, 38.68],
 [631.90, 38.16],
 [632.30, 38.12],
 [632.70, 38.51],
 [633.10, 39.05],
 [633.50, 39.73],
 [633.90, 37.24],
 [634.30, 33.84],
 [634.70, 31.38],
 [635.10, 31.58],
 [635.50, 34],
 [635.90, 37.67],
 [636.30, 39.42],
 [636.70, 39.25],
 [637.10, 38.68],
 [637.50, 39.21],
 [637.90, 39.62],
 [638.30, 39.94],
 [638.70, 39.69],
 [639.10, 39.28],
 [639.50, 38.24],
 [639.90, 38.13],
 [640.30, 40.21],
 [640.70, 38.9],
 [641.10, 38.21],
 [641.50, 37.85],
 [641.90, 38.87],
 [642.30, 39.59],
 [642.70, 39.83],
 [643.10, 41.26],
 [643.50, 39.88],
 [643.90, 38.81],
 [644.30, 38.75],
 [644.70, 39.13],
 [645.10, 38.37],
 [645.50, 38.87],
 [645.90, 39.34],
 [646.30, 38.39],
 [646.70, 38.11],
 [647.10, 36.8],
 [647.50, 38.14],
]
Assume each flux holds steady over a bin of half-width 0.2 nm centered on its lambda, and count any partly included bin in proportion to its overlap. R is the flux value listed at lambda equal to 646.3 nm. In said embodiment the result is 38.39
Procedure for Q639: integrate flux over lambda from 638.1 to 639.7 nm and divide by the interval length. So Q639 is 39.3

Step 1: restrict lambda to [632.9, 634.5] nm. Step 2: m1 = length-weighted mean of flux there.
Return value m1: 37.5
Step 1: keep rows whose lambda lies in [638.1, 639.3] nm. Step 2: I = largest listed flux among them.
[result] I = 39.94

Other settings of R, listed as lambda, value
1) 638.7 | 39.69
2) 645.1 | 38.37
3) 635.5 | 34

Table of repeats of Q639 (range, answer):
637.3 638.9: 39.6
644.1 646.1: 38.9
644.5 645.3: 38.8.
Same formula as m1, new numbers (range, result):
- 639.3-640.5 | 38.9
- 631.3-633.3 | 38.5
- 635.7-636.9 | 38.8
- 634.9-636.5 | 35.7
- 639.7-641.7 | 38.7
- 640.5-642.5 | 38.7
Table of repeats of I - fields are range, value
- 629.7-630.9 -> 39.64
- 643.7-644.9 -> 39.13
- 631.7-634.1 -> 39.73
